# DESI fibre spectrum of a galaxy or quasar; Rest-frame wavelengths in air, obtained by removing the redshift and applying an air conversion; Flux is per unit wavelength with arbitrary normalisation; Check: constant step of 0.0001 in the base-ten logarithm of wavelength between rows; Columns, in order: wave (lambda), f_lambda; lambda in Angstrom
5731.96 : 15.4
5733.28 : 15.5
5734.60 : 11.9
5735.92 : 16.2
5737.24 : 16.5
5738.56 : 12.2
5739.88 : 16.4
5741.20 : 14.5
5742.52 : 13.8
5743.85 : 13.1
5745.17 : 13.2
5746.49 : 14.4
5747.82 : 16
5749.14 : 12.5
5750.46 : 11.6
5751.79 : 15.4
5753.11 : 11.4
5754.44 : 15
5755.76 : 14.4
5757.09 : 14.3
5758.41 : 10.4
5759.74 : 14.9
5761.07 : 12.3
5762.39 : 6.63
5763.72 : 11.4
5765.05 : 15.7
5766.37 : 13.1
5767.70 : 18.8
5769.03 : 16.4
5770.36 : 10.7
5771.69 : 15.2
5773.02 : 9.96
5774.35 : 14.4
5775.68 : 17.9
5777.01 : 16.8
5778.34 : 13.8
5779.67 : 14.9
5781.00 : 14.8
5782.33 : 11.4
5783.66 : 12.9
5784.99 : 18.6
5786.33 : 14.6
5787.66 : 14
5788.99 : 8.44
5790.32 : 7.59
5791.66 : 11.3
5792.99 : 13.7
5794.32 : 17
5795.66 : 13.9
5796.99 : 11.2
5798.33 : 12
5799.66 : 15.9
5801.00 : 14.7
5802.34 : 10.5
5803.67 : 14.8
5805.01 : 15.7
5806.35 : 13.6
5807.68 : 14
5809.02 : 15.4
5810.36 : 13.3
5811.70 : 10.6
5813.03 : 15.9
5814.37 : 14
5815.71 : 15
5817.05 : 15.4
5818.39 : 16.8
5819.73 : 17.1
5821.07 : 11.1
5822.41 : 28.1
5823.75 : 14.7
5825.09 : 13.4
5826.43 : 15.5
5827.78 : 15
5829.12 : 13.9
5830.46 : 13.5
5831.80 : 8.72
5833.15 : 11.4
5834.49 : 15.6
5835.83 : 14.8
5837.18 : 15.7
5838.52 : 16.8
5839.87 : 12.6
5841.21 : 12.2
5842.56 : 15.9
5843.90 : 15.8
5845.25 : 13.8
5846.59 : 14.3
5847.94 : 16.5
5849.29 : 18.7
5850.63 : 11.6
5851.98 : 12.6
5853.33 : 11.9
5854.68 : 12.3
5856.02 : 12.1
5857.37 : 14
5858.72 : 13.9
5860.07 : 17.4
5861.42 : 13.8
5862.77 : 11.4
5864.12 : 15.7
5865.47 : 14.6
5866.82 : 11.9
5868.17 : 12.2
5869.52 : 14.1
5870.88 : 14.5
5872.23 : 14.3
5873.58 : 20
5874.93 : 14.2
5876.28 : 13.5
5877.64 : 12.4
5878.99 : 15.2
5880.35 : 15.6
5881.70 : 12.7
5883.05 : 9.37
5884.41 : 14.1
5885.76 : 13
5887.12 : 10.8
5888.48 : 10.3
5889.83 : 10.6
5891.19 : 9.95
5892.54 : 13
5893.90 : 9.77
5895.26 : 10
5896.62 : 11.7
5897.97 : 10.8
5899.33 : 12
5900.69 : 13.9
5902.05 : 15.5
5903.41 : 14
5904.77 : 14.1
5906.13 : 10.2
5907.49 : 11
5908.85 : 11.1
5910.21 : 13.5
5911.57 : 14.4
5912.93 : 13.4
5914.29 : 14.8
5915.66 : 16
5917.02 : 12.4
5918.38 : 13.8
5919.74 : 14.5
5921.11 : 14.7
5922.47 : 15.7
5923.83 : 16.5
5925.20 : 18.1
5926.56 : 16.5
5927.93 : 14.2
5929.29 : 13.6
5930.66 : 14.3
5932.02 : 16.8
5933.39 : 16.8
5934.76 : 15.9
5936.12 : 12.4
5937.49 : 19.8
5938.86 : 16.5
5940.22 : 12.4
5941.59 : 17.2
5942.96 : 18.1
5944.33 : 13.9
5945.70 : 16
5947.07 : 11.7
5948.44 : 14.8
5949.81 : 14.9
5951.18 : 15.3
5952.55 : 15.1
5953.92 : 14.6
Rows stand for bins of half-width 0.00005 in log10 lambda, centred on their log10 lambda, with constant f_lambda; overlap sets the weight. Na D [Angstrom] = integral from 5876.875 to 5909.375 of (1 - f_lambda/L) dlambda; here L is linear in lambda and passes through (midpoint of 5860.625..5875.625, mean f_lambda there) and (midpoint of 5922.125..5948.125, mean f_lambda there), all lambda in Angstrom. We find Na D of 5.8 Angstrom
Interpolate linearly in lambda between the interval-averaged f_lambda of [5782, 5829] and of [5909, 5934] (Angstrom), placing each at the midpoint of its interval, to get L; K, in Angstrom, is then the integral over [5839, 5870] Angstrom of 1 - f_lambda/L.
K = 1.3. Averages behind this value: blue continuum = 14.2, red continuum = 14.9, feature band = 13.9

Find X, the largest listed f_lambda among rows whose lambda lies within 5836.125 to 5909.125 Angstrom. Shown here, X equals 20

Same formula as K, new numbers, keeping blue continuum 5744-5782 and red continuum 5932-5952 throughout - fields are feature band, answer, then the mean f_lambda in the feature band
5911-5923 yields 0.6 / 14.4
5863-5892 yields 3.1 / 13.3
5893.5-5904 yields 1.9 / 12.3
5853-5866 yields 0.8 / 13.8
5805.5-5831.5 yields -1.3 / 15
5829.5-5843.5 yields 0.7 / 13.8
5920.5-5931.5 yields -0.1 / 15.5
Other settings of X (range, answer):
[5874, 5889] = 15.6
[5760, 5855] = 28.1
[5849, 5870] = 18.7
